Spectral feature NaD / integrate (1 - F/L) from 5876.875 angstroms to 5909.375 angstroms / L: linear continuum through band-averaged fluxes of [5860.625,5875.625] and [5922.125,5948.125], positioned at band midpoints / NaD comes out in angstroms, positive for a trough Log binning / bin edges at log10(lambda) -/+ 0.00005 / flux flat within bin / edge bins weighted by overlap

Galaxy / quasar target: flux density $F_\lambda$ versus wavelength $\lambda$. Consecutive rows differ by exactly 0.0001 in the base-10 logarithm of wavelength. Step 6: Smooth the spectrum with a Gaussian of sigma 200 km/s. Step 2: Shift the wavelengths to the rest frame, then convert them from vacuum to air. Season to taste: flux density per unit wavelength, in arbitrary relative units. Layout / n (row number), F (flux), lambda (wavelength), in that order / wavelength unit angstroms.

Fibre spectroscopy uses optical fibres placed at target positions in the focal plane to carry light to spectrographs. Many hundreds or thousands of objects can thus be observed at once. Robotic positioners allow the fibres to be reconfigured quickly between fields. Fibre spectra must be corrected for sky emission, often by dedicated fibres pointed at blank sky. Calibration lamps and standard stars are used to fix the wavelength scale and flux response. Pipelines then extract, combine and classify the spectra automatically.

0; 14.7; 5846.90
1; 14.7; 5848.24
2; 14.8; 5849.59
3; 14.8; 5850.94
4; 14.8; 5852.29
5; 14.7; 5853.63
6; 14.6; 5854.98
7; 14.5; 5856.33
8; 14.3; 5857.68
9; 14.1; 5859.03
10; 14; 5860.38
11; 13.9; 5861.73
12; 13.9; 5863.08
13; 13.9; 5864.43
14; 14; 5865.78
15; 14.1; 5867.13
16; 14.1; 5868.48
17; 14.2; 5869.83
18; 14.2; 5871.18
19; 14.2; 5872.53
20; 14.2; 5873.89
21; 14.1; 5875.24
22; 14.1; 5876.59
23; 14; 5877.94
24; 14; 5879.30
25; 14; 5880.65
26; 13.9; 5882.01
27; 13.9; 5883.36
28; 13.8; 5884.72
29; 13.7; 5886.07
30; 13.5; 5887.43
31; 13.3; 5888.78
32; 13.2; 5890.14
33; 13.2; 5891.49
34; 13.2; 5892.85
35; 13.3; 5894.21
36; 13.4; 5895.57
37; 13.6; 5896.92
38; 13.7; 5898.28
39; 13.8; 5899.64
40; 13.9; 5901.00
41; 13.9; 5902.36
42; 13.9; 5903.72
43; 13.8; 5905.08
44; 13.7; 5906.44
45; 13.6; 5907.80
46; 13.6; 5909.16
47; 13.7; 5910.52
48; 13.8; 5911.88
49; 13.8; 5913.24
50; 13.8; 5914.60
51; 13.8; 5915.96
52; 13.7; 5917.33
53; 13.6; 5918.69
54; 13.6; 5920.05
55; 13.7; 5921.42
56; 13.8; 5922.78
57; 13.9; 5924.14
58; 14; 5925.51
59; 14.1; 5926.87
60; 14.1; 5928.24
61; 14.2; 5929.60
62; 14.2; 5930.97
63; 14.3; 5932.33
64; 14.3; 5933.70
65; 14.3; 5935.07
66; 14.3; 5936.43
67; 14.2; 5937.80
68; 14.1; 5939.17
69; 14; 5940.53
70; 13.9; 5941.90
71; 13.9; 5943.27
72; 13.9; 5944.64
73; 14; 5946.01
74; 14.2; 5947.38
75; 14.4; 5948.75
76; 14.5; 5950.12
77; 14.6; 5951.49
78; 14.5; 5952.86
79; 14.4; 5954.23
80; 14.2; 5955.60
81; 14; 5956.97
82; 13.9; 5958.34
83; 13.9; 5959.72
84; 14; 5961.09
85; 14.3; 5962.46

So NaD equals 0.9 angstroms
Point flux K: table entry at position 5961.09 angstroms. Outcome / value 14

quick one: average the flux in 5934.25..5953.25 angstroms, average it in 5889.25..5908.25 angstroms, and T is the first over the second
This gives 1.05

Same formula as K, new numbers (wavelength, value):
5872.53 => 14.2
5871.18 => 14.2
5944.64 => 13.9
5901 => 13.9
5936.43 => 14.3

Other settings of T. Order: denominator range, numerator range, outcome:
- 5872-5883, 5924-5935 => 1.01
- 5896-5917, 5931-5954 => 1.03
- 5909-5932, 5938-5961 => 1.02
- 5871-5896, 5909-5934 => 1.01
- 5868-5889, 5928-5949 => 1.01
